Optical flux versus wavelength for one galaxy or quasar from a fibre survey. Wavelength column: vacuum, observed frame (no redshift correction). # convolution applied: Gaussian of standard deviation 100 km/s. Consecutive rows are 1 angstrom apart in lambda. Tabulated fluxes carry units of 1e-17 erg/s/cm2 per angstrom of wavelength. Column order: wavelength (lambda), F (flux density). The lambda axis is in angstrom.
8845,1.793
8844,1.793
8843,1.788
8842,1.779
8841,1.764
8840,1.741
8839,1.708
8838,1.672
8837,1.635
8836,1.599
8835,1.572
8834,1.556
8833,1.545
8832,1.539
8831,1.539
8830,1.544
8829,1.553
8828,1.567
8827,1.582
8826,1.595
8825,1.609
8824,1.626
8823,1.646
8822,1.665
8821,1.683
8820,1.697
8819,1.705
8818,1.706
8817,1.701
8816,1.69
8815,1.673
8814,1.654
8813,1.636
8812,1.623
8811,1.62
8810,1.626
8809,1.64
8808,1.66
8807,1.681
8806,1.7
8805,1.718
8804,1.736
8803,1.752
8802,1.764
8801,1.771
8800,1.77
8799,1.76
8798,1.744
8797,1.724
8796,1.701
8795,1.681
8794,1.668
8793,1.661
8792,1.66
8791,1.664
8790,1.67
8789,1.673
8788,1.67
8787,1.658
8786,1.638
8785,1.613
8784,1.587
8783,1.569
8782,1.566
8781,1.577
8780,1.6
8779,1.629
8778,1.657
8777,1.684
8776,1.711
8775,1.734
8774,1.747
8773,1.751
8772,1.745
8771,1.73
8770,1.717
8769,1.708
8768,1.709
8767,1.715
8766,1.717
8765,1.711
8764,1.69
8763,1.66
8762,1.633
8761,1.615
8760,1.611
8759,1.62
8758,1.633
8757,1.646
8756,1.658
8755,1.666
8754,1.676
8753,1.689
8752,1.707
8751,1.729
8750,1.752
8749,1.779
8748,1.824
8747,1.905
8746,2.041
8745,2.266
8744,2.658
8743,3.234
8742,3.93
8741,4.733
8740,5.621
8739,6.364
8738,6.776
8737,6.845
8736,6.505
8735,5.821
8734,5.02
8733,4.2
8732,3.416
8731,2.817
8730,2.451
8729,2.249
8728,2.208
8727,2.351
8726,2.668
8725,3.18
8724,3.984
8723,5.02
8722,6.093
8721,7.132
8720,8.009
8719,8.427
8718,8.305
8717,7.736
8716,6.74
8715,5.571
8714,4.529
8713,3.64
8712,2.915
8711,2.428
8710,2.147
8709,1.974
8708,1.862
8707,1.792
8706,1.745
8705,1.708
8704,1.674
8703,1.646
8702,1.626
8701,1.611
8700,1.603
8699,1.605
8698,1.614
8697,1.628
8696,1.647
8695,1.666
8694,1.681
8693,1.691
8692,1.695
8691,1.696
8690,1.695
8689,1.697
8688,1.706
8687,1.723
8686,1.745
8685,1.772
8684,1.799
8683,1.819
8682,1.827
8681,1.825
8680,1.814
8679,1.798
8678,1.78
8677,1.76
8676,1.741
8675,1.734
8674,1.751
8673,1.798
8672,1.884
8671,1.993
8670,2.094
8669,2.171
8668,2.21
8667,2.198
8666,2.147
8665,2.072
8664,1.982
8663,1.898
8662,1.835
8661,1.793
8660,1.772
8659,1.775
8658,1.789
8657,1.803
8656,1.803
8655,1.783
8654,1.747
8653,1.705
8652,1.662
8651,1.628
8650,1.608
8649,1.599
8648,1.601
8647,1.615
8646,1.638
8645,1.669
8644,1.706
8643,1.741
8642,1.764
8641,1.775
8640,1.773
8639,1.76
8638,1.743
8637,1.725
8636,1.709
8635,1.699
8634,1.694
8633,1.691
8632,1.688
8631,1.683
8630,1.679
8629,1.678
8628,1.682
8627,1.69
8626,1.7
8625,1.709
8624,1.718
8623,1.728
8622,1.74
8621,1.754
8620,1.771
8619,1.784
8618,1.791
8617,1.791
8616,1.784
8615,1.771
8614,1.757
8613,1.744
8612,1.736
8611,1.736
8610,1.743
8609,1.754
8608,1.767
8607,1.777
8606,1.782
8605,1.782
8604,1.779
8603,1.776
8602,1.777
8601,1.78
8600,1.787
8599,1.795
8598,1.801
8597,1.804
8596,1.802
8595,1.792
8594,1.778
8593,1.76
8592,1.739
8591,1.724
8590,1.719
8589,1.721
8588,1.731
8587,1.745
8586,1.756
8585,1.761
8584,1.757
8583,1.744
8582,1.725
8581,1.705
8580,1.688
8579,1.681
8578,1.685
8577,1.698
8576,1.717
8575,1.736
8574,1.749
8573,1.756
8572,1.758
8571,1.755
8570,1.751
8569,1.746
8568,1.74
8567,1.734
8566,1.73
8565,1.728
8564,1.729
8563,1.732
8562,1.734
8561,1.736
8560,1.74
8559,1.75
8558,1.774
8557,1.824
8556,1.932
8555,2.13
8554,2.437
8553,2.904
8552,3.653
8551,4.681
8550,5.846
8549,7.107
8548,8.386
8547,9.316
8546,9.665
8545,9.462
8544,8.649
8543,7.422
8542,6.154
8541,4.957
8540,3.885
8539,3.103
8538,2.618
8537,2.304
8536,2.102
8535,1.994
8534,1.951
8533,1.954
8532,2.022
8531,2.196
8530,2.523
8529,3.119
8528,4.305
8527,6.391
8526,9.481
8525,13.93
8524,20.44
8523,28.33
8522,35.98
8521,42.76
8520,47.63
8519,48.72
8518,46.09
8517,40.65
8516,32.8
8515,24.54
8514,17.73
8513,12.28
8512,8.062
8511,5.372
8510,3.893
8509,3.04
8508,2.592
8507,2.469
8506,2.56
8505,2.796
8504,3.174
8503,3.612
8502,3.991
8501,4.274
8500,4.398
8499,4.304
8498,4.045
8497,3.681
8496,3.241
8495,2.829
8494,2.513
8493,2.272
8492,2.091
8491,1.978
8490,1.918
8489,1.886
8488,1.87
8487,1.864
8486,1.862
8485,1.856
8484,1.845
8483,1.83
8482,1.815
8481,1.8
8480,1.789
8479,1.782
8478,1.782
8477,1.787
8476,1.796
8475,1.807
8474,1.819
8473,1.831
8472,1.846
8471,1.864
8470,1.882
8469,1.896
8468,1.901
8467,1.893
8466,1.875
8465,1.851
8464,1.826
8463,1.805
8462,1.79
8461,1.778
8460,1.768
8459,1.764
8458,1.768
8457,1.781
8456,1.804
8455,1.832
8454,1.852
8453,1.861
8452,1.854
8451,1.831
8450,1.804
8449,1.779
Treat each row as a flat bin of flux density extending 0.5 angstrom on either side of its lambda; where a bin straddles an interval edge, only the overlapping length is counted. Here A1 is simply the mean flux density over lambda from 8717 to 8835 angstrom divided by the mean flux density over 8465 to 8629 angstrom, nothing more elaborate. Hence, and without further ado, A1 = 0.5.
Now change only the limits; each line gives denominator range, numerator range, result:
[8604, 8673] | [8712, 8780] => 1.83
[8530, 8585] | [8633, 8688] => 0.58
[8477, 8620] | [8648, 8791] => 0.46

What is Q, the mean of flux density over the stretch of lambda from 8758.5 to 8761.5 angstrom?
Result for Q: 1.62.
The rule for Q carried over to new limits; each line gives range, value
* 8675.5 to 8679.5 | 1.77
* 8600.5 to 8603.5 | 1.78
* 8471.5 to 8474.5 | 1.83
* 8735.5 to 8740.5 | 6.42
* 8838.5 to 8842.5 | 1.75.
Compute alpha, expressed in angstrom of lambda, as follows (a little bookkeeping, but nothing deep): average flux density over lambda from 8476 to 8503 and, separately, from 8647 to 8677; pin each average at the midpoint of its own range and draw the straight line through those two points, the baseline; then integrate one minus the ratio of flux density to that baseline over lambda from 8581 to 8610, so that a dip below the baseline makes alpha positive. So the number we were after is 4.7 angstrom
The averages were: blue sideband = 2.52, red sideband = 1.84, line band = 1.76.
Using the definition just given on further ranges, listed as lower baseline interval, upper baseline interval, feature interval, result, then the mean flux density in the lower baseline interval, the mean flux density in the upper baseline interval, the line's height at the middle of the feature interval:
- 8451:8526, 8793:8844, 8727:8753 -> -3.75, 7.55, 1.67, 3.07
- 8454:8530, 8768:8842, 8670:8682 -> 6.71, 7.64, 1.66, 4.13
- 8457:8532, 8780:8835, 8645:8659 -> 8.92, 7.73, 1.65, 4.67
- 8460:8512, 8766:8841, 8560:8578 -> 4.24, 2.48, 1.66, 2.27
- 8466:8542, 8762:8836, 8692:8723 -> 0.29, 7.79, 1.66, 3.56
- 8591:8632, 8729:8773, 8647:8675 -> 3.45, 1.75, 2.75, 2.11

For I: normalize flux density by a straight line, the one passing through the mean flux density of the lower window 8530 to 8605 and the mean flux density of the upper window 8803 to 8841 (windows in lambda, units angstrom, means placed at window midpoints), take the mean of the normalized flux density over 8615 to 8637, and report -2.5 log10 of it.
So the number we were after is 0.40 mag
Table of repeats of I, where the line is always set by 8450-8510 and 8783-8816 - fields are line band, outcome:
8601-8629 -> 0.154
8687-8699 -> 0.124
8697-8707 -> 0.126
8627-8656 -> 0.162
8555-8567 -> 0.190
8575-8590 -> 0.203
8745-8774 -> 0.017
